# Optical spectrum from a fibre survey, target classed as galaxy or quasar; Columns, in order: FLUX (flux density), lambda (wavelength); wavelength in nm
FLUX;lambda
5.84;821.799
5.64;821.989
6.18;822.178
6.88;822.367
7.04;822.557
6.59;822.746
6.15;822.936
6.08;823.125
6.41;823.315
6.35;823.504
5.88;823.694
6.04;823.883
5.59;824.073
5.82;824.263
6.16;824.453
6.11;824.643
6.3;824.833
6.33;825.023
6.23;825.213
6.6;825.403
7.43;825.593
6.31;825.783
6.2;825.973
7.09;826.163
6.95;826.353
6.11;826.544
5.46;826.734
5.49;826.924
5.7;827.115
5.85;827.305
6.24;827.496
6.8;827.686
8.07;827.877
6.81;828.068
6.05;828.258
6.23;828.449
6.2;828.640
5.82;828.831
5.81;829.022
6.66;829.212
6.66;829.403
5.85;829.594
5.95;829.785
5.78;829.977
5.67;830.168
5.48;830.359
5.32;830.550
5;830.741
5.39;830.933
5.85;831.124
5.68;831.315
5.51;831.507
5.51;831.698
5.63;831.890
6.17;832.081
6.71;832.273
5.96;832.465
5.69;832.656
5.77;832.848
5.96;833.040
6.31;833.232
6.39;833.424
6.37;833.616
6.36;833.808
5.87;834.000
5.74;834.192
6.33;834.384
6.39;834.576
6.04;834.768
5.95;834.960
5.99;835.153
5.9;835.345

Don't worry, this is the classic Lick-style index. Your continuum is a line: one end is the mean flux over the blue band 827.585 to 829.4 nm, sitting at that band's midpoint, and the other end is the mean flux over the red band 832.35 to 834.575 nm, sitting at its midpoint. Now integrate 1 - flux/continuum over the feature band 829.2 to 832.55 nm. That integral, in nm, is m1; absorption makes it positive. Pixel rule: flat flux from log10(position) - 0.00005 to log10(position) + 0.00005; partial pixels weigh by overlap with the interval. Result 0.268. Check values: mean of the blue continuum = 6.5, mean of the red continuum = 6.09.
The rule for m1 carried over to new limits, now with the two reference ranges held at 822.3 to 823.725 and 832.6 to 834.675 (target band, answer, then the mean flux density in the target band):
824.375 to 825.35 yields 0.02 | 6.24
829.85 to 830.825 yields 0.12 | 5.47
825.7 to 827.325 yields 0.05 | 6.14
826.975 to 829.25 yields -0.02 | 6.33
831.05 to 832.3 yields 0.07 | 5.82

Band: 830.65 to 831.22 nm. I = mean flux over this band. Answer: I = 5.42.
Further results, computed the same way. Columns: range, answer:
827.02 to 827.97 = 6.53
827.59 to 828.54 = 6.8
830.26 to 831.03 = 5.3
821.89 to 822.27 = 5.9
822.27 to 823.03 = 6.66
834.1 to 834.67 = 6.16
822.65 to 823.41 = 6.31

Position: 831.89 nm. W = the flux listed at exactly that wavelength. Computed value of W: 5.63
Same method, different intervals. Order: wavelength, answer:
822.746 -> 6.59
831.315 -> 5.68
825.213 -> 6.23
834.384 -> 6.33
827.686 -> 6.8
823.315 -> 6.41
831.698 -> 5.51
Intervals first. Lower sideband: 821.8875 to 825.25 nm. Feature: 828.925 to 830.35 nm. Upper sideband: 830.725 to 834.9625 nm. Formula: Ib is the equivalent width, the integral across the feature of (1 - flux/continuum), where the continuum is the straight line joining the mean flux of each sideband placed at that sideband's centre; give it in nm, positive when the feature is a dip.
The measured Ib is 0.01 nm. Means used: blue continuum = 6.21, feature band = 6.02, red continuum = 5.96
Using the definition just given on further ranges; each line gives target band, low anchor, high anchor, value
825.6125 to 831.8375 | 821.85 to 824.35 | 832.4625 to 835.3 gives 0.08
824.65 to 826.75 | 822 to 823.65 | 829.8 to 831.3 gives -0.14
